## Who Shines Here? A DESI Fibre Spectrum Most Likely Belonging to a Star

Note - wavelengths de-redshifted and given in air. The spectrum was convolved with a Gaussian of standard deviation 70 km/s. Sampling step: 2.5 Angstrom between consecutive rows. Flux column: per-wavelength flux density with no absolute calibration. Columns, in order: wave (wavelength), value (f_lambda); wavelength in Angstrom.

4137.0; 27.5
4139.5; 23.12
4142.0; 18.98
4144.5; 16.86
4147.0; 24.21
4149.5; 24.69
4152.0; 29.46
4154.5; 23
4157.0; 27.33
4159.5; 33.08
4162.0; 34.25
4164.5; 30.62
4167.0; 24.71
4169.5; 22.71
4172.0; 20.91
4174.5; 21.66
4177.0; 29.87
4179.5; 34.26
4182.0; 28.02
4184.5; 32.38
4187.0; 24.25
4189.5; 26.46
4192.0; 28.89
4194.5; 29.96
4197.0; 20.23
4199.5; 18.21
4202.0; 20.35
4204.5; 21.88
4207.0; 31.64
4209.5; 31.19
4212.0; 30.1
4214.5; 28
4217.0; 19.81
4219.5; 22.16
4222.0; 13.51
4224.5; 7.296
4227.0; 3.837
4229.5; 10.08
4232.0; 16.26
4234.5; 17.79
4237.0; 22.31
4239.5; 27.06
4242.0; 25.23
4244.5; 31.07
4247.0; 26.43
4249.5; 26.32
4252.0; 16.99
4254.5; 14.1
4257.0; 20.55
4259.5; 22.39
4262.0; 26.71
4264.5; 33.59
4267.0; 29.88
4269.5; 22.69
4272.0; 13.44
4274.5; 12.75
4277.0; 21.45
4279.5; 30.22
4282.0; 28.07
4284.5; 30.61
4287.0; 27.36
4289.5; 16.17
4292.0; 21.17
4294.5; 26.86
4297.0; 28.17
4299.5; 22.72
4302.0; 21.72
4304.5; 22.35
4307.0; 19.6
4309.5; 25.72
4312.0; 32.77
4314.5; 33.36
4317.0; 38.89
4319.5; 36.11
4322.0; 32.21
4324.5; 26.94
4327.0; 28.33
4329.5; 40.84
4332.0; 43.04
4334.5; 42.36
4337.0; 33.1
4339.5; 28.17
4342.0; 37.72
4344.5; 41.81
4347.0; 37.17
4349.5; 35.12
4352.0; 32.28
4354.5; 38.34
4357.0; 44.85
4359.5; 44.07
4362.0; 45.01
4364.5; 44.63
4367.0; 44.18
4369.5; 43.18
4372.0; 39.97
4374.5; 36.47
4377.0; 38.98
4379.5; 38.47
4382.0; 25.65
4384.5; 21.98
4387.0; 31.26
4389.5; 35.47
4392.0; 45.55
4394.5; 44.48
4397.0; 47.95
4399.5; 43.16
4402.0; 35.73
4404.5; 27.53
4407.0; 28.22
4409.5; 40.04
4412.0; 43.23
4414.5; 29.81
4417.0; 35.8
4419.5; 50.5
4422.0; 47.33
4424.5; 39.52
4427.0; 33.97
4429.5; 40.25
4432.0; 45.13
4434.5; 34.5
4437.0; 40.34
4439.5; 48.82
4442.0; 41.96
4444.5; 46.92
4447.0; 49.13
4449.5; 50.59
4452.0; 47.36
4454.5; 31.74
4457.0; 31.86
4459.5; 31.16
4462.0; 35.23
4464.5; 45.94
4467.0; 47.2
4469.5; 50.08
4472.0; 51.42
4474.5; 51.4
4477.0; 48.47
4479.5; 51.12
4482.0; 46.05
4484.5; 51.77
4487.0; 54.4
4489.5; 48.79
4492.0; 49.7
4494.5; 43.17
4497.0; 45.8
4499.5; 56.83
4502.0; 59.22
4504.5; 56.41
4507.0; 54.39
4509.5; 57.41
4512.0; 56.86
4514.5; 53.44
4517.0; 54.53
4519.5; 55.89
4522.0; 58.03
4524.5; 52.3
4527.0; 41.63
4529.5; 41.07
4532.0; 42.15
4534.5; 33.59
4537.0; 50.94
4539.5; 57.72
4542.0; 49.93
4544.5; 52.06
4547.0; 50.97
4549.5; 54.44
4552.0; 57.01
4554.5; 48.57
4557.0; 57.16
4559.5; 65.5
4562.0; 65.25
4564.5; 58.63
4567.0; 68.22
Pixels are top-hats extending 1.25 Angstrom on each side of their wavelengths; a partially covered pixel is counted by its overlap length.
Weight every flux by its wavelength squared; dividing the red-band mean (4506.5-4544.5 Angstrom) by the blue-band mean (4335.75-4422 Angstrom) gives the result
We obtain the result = 1.4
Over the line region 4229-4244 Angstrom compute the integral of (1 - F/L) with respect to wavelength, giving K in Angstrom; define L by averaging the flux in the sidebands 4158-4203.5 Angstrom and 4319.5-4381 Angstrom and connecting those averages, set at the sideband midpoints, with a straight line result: 4.76 Angstrom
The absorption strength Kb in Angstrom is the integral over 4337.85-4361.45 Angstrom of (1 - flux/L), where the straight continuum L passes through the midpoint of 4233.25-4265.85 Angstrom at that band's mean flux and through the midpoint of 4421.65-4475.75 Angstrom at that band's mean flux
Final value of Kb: -3.1 Angstrom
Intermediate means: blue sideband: 23.9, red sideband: 42.7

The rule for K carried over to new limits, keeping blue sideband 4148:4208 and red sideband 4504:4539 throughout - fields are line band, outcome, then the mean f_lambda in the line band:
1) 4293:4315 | 6.1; 25.6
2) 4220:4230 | 6.8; 9.59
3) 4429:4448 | 0.6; 43.4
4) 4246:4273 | 7.7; 23.1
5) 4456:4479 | 1.4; 44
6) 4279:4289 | 1.8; 28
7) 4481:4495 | -0.3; 49.3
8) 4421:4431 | 0.8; 40.2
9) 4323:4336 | 0.4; 36.2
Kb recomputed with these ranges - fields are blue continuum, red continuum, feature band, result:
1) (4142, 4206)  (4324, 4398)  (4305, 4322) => 2.03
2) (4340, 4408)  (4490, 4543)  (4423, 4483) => 2.53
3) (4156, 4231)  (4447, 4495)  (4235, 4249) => 1.03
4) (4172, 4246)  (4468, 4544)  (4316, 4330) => 0.15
